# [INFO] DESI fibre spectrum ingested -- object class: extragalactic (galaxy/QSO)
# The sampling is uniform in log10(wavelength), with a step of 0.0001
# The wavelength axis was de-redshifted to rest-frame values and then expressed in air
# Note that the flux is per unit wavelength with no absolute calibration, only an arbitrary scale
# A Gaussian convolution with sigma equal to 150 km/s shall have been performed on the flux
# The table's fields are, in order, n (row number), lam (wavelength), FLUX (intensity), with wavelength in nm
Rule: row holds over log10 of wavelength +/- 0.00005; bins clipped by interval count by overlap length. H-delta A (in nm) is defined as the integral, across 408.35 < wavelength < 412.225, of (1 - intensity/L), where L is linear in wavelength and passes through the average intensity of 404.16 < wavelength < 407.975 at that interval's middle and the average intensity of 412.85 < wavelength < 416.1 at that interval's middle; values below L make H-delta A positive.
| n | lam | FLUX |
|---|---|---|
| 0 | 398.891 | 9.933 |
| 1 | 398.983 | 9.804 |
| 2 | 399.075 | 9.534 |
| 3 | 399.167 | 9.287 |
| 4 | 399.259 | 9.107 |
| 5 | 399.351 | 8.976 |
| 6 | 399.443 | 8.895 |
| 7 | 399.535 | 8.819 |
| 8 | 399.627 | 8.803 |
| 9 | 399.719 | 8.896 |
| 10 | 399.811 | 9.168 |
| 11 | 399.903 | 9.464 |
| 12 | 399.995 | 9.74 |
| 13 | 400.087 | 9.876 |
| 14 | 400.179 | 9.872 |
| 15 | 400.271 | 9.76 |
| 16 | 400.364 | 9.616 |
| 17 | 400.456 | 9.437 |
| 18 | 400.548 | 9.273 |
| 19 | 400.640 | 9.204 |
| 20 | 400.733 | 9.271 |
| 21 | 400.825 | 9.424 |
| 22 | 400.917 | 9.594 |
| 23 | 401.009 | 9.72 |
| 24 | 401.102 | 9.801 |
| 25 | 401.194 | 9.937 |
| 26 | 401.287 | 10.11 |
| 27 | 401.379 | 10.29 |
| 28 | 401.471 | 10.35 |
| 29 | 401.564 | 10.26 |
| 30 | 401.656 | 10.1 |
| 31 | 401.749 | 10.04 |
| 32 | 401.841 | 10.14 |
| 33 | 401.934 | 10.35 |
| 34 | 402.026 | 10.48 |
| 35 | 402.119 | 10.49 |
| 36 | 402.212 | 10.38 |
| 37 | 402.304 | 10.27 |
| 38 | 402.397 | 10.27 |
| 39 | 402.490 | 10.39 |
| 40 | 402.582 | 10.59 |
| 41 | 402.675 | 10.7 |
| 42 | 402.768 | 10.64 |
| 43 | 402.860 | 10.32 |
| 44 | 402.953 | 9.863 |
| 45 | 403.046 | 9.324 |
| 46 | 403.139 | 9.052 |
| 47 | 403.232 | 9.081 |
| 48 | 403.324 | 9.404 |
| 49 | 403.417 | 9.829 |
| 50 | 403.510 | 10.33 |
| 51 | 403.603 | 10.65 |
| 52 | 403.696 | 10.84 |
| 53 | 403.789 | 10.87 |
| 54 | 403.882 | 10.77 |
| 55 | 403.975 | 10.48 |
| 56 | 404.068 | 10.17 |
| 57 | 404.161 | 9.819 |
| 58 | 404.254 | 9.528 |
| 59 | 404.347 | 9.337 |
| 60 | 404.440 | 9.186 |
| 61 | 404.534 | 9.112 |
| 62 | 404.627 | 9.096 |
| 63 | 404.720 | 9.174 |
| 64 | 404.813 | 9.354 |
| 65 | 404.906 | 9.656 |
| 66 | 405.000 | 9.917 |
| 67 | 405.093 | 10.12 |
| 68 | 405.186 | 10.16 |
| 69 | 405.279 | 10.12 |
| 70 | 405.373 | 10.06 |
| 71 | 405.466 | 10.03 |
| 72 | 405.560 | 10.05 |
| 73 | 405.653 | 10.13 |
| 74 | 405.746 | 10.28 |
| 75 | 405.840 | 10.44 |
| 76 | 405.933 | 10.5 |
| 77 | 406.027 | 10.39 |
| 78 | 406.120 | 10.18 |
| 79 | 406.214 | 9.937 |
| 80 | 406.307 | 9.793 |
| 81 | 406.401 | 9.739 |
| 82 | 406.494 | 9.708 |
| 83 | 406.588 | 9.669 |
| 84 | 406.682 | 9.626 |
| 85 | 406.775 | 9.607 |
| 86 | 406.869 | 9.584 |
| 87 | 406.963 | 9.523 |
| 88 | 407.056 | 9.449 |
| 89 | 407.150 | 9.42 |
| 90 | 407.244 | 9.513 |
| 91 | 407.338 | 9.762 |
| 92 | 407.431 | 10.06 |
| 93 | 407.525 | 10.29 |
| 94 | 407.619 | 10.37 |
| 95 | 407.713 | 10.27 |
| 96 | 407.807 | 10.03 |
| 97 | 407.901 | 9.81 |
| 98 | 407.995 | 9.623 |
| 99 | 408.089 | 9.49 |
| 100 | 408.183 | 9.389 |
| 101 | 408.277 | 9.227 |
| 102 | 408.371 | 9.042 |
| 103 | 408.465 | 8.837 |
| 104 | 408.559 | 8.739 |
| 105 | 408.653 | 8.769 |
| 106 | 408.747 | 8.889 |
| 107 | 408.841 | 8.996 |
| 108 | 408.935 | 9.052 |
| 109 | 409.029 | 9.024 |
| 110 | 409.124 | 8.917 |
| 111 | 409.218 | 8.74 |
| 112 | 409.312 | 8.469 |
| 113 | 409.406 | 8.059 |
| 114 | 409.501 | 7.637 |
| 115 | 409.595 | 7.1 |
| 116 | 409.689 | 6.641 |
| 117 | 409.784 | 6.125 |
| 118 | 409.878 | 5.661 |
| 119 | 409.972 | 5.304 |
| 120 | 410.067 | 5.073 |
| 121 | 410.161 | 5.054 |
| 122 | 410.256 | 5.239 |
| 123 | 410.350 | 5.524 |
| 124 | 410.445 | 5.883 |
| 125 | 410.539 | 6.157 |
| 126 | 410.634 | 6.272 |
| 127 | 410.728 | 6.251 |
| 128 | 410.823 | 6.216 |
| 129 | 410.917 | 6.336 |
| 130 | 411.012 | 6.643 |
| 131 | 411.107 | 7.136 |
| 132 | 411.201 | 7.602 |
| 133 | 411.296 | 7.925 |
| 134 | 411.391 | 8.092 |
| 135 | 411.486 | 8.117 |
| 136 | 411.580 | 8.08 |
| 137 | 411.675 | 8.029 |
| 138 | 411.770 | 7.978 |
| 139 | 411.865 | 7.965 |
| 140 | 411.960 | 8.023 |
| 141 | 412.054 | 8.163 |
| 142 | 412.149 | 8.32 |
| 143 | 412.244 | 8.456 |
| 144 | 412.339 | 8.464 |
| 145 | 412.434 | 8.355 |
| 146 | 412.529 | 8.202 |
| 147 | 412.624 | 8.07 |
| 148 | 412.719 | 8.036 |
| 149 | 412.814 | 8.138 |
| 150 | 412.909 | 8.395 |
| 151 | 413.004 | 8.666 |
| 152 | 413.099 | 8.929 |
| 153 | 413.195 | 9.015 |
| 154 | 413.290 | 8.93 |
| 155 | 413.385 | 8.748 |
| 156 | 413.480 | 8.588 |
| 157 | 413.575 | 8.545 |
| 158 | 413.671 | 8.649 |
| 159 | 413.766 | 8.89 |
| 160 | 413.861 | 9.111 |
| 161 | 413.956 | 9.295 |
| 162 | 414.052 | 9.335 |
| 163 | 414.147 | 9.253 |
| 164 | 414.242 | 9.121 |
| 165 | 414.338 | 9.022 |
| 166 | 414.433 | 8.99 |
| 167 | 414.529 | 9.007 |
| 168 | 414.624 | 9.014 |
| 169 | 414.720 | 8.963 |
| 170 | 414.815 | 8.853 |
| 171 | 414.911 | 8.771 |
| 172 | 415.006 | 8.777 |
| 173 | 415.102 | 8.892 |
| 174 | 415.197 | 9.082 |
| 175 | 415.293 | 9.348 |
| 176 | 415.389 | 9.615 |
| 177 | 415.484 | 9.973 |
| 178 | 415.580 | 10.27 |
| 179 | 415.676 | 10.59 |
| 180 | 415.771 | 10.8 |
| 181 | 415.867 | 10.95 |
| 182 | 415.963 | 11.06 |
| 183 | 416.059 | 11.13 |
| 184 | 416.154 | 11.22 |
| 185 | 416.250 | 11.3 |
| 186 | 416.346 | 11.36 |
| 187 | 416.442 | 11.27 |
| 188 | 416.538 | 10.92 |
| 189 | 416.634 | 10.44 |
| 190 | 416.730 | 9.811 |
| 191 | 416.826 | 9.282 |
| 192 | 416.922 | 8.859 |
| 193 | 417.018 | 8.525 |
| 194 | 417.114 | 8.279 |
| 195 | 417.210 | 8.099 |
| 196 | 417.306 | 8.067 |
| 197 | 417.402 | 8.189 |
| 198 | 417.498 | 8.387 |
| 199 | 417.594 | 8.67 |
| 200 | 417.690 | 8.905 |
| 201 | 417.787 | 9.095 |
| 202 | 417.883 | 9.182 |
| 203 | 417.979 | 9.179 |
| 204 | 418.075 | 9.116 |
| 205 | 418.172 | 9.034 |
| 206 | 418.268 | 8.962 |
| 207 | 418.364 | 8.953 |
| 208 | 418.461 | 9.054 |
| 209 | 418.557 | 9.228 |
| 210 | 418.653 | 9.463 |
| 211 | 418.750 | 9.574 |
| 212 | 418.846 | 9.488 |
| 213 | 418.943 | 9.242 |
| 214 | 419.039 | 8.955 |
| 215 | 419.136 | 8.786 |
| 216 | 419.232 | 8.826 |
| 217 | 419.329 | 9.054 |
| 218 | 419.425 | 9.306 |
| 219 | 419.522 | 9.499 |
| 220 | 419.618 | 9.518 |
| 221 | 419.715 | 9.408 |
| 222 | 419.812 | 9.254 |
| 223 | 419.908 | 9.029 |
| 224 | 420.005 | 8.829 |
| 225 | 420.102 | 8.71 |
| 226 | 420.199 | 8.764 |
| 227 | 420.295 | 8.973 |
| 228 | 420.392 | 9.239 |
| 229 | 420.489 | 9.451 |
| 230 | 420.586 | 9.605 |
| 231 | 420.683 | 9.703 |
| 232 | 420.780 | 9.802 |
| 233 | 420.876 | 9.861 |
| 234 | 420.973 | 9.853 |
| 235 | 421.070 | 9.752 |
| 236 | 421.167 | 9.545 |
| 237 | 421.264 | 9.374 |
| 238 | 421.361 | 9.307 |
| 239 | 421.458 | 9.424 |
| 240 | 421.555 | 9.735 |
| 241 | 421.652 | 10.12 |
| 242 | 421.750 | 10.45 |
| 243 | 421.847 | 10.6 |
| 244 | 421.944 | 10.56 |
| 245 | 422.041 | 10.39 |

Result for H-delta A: 0.87 nm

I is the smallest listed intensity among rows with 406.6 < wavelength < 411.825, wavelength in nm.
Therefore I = 5.054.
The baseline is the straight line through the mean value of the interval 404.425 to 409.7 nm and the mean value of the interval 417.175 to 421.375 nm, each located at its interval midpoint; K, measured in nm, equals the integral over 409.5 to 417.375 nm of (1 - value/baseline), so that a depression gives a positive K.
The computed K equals 0.72 nm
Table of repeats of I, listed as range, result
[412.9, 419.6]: 8.067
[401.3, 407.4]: 9.052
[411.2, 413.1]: 7.602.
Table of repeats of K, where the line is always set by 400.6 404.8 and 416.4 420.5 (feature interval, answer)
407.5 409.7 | 0.15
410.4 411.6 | 0.32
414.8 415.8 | -0.03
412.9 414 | 0.07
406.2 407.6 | 0.00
